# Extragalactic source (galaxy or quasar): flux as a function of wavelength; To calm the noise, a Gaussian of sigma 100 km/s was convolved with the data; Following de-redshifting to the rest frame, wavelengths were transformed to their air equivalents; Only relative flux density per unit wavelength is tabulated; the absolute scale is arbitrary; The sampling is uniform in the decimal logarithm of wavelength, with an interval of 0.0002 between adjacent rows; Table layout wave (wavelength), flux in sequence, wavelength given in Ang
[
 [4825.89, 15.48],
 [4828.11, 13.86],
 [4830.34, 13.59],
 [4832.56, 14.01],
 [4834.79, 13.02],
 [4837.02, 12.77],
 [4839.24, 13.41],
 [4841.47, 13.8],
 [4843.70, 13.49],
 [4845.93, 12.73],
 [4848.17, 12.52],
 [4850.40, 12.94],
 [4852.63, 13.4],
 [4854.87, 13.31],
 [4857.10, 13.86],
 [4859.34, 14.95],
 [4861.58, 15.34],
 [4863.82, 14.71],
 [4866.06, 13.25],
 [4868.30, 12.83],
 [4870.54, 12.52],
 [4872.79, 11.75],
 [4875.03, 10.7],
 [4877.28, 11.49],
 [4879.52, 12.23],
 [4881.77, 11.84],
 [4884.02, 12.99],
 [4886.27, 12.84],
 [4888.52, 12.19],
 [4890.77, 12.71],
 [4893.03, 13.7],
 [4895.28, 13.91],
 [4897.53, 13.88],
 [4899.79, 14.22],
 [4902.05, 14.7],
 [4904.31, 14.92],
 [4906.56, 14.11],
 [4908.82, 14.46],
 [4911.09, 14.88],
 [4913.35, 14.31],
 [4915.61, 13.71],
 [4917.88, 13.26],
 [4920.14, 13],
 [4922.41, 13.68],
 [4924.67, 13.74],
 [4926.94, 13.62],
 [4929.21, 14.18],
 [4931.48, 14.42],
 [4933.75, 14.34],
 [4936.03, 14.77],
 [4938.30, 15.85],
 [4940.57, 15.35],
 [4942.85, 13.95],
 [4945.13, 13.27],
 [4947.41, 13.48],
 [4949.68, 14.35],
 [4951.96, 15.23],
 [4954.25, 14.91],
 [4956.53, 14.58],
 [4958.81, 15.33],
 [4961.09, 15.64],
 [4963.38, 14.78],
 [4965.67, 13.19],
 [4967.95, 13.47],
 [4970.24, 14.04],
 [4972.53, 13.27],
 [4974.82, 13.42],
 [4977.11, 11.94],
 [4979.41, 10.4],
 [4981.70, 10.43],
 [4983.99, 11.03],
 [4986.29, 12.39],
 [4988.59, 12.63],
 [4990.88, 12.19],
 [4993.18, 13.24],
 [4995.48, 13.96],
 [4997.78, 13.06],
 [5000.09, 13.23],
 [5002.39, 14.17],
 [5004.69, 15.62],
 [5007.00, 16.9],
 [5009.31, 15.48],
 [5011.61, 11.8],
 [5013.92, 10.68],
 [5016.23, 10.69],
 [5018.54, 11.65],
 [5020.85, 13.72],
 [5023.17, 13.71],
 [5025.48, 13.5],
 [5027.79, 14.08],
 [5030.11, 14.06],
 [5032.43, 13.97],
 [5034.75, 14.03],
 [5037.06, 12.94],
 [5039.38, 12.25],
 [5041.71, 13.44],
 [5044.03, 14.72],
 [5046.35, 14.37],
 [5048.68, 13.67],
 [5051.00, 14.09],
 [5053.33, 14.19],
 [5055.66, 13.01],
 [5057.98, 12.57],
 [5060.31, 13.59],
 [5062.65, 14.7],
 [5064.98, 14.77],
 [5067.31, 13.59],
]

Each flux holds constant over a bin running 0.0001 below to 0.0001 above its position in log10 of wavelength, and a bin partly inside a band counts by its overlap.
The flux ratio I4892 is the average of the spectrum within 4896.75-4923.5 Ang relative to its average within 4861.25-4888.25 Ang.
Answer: 1.12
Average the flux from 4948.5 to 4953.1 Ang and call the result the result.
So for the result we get 14.8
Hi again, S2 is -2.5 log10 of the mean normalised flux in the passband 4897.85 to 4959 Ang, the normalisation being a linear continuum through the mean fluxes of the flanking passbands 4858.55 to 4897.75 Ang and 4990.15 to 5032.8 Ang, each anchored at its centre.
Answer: -0.091 mag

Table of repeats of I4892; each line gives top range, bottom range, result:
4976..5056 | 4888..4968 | 0.93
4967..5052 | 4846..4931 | 0.98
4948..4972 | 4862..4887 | 1.16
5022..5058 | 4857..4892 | 1.07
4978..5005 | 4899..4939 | 0.89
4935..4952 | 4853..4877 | 1.09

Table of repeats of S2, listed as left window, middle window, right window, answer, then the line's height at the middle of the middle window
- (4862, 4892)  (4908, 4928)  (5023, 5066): -0.08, 12.8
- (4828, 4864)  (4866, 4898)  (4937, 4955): 0.11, 13.9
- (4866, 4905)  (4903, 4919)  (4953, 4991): -0.10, 13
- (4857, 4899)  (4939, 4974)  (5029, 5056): -0.08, 13.4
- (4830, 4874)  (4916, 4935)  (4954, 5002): -0.04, 13.3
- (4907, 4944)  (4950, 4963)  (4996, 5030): -0.08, 14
